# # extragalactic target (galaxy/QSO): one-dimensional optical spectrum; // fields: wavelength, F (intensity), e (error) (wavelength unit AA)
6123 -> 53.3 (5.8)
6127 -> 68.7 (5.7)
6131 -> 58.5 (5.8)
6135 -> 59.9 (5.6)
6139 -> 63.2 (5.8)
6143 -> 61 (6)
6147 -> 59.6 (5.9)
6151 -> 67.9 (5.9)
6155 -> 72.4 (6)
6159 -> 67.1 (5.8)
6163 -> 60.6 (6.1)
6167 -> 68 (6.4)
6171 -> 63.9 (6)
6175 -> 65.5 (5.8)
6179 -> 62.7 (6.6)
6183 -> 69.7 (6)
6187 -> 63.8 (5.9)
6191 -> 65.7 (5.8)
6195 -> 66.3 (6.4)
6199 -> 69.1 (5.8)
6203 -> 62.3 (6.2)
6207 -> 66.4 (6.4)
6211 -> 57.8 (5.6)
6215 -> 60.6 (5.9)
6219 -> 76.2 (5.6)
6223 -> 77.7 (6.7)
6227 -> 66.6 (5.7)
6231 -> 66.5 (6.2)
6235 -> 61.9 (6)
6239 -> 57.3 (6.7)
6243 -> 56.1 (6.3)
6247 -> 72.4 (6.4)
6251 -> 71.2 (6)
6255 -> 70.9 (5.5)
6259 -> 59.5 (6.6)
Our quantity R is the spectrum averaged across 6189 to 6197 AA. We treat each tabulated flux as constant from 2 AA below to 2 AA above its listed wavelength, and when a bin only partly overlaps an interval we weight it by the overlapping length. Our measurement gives 66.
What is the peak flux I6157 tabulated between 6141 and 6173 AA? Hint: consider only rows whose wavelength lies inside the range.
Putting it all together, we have 72.4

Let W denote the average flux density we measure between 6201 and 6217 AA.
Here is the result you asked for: 61.8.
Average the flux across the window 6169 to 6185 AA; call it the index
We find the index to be 65.5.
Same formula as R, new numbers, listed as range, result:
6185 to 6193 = 64.8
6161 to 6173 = 64.2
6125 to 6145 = 62.3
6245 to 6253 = 71.8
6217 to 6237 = 69.8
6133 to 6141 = 61.5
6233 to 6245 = 58.4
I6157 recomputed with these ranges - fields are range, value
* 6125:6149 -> 68.7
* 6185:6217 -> 69.1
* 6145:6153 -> 67.9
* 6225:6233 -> 66.6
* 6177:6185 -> 69.7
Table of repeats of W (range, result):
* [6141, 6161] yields 65.6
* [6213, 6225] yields 71.5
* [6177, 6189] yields 65.4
